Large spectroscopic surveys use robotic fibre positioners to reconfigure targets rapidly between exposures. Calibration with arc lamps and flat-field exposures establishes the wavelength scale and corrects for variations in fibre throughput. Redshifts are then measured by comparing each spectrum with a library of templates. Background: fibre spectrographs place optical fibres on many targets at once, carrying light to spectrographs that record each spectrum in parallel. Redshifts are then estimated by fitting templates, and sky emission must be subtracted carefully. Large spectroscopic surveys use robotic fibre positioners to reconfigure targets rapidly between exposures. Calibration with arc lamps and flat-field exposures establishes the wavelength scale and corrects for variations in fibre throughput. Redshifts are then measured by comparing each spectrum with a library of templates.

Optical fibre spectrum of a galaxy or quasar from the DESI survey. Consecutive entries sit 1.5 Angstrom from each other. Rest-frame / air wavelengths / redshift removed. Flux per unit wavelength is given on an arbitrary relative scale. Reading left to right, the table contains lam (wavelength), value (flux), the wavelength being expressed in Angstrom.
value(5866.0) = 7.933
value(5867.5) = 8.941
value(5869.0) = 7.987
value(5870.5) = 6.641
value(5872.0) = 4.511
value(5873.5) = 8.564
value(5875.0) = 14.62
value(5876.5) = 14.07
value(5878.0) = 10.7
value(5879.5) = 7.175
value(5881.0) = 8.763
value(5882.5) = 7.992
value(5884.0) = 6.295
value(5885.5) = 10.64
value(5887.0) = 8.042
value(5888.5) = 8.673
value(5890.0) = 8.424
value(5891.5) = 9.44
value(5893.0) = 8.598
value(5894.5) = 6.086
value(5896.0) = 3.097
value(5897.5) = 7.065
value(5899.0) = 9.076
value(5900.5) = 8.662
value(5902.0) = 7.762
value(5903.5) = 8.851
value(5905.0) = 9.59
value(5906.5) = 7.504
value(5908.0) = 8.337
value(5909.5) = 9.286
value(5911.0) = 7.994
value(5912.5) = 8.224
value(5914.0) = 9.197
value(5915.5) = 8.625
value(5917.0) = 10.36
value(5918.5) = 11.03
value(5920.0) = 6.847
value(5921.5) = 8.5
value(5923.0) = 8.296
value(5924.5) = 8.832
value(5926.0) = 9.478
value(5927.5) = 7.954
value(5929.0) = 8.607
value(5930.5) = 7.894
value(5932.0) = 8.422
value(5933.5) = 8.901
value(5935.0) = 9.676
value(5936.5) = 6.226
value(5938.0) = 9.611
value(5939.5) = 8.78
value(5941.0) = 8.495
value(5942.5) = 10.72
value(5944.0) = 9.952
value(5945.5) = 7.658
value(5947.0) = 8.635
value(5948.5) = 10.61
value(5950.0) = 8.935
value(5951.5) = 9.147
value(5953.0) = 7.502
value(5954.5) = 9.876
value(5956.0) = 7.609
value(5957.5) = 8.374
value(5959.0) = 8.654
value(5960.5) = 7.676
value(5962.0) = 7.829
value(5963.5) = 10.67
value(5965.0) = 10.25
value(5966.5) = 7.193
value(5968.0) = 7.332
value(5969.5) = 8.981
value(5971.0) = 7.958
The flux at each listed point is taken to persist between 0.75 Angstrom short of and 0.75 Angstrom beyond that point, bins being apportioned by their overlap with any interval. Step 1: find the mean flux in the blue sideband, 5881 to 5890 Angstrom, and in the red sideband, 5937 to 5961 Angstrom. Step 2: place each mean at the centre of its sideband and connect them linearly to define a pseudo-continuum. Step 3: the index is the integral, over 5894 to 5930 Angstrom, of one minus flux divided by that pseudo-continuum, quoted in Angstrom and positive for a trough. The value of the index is 1.14 Angstrom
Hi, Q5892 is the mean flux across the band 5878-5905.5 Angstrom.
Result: 8.07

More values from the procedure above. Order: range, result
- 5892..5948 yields 8.47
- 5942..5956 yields 9.11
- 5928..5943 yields 8.69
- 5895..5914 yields 7.98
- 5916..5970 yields 8.76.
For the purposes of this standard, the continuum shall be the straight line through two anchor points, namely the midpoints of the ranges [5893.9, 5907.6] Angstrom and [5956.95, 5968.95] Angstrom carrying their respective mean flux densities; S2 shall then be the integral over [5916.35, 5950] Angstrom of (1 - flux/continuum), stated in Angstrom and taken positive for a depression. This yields -3.5 Angstrom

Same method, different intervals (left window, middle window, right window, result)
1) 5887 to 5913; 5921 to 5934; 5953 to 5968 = -0.4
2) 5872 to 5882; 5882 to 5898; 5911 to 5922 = 3.4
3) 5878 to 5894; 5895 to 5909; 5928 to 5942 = 1.2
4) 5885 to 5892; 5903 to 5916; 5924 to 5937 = 0.2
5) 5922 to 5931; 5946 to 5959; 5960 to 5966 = 0.2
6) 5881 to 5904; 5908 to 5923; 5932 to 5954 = -0.8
